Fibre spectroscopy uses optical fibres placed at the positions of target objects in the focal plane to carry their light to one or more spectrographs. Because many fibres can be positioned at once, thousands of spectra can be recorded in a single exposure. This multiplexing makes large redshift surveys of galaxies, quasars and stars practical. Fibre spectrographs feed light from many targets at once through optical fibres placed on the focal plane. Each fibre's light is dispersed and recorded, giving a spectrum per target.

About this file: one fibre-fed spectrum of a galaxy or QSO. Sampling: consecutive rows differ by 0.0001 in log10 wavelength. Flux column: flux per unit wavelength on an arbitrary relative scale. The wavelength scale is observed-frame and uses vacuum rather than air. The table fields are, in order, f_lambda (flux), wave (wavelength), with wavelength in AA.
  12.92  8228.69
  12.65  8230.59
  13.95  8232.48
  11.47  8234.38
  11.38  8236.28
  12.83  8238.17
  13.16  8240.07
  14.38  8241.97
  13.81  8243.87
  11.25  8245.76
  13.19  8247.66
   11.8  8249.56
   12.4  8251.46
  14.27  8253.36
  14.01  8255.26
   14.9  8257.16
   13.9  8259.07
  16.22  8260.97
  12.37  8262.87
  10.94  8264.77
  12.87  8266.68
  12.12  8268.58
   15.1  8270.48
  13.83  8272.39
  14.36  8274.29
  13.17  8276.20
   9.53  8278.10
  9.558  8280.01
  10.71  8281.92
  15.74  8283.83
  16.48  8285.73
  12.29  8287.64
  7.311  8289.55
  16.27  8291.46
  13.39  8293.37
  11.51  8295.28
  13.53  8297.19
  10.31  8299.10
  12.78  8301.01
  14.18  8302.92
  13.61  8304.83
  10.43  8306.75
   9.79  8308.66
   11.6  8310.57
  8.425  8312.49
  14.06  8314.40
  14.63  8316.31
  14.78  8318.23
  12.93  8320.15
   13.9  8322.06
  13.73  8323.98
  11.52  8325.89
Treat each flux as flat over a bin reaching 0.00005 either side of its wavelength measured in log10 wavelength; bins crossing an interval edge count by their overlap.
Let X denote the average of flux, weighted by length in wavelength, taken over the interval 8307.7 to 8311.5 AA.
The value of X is 10.7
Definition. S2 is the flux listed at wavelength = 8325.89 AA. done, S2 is 11.52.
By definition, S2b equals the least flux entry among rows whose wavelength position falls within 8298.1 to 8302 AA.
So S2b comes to 10.31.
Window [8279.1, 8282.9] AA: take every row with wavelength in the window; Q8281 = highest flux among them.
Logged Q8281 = 10.71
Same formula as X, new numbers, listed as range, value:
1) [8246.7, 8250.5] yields 12.5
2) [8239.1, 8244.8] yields 13.8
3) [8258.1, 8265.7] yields 13.4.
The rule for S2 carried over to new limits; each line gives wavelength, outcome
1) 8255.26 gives 14.01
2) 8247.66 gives 13.19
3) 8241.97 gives 14.38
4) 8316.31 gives 14.63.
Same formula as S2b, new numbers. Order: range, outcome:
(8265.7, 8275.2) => 12.12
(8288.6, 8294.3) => 7.311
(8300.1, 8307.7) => 10.43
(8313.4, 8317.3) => 14.06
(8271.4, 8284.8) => 9.53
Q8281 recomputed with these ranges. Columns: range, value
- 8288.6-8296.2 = 16.27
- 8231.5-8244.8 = 14.38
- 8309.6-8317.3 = 14.63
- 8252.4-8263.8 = 16.22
